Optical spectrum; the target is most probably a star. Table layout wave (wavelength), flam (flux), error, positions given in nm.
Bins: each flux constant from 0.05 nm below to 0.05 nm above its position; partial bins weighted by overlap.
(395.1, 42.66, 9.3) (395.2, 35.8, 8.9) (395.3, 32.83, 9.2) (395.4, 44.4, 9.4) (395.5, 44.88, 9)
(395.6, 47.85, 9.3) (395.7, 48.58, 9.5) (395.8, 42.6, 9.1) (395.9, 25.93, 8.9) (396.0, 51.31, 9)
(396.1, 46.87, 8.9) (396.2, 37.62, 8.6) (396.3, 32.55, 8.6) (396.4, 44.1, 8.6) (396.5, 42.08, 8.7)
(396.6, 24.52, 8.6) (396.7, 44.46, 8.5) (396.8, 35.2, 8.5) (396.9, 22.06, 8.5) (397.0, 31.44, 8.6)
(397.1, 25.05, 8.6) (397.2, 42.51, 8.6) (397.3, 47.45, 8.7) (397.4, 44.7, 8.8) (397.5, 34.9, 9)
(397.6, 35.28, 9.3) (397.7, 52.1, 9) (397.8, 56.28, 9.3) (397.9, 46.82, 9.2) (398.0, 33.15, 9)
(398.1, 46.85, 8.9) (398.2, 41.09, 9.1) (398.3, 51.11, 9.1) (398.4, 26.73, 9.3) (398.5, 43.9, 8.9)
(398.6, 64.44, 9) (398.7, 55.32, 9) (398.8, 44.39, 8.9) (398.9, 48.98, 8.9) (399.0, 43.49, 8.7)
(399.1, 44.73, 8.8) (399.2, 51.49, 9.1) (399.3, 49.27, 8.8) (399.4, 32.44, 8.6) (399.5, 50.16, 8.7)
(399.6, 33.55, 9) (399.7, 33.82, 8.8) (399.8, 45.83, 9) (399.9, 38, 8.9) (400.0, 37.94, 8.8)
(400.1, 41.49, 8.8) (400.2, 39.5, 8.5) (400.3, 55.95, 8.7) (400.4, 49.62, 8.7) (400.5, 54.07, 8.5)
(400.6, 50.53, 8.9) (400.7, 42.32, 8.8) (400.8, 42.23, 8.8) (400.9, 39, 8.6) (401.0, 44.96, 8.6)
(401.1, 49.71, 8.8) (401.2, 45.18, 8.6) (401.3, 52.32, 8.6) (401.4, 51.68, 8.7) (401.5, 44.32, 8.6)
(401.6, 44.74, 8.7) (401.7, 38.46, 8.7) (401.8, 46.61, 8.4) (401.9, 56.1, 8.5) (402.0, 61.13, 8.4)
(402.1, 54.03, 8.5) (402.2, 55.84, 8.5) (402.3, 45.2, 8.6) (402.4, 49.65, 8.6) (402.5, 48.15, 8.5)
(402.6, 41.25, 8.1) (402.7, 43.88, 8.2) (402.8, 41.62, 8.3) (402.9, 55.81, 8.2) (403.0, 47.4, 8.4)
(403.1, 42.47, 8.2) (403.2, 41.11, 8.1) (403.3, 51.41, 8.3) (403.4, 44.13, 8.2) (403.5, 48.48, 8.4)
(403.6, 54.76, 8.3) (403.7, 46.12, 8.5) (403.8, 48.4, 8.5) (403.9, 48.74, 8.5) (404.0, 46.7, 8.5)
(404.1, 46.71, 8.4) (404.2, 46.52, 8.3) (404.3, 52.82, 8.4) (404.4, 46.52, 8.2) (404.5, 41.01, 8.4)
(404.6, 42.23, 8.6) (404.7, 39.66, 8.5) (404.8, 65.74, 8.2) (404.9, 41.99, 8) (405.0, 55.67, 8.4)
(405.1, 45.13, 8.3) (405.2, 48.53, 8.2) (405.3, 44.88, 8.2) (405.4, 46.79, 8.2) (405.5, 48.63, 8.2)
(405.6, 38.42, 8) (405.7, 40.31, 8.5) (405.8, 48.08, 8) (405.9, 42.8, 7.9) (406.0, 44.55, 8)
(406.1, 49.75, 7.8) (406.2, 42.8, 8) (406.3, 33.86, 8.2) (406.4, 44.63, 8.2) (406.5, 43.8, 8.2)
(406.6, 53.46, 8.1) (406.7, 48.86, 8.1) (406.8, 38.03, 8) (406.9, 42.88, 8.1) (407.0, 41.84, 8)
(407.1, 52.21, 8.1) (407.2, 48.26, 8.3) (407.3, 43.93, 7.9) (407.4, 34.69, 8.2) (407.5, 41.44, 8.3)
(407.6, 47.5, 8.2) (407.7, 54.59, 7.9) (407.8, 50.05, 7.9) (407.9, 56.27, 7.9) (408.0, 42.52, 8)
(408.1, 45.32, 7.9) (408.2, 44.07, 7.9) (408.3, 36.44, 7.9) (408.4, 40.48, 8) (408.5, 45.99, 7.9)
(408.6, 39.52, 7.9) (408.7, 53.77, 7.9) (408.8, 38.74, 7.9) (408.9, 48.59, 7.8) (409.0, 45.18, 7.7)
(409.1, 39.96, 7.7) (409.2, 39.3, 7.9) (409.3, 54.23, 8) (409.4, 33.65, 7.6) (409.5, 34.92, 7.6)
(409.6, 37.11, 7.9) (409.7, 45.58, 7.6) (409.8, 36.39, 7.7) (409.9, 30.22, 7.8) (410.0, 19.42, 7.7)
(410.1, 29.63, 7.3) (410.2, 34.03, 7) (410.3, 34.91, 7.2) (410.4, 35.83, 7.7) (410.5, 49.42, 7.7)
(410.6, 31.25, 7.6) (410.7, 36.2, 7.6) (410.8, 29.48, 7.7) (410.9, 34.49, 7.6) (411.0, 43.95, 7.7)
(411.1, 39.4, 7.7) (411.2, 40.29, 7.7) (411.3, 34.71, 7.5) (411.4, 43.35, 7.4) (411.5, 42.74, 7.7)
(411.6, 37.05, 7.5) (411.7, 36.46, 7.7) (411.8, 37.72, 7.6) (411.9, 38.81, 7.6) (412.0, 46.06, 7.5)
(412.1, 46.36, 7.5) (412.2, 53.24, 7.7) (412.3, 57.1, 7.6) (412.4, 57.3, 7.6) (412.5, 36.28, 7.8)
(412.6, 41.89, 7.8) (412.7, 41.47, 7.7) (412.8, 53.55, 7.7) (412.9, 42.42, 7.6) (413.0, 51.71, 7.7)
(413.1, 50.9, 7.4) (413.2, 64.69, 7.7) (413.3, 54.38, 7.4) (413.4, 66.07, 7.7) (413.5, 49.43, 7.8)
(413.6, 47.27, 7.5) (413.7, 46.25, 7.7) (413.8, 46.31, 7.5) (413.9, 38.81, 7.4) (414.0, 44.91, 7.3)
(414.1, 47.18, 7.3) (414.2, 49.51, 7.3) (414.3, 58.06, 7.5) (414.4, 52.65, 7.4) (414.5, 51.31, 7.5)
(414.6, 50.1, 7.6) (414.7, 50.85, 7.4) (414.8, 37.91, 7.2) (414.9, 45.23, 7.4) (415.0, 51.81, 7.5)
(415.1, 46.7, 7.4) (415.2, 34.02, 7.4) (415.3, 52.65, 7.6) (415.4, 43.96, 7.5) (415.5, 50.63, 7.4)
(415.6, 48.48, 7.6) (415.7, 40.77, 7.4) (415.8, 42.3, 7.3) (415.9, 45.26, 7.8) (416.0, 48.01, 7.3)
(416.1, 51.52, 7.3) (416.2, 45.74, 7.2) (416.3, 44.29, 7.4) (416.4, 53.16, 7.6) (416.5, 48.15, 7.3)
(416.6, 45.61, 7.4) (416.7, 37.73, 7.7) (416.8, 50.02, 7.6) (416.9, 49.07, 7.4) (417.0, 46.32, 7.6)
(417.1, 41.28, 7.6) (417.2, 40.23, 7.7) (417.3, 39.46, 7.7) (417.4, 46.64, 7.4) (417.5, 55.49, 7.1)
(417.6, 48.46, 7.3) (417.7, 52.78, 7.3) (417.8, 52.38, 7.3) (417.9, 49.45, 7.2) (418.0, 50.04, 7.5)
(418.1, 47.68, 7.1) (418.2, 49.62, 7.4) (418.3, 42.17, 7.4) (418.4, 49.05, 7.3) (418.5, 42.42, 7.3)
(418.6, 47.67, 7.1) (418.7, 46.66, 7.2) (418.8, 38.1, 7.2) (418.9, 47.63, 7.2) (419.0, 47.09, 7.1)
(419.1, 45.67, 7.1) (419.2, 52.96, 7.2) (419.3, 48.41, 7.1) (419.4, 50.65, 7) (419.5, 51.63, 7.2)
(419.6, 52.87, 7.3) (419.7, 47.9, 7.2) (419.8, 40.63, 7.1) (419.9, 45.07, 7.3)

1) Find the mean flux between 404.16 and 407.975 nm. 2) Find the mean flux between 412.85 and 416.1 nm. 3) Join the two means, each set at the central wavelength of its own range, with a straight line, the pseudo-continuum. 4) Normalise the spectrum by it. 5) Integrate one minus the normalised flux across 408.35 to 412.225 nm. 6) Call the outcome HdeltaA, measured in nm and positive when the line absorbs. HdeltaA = 0.65 nm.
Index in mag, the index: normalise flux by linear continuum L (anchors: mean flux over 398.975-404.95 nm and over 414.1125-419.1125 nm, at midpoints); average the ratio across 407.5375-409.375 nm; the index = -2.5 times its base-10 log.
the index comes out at 0.029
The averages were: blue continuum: 46.5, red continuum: 47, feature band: 45.5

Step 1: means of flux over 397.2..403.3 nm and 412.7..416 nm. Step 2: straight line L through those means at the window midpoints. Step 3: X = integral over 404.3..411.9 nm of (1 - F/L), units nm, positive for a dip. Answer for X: 0.80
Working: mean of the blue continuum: 45.9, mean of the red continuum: 48.5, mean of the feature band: 42.3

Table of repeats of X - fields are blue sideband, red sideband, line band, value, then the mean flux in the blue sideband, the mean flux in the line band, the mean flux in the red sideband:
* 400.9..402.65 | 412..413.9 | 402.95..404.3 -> 0.04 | 48.5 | 47.4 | 50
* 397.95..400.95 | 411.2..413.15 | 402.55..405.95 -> -0.16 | 44.4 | 46.6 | 44.6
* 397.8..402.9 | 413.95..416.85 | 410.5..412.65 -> 0.26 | 46.1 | 41.3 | 47.2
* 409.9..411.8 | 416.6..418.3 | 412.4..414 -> -0.35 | 36.1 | 48.9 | 47.1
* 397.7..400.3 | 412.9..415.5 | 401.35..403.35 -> -0.11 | 44.4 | 48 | 49.2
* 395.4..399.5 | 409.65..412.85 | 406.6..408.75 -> -0.26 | 42.2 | 45.4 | 39.8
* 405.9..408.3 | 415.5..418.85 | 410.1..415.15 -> 0.11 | 45.2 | 45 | 46.6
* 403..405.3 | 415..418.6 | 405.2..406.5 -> 0.09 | 47.4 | 44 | 46.7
